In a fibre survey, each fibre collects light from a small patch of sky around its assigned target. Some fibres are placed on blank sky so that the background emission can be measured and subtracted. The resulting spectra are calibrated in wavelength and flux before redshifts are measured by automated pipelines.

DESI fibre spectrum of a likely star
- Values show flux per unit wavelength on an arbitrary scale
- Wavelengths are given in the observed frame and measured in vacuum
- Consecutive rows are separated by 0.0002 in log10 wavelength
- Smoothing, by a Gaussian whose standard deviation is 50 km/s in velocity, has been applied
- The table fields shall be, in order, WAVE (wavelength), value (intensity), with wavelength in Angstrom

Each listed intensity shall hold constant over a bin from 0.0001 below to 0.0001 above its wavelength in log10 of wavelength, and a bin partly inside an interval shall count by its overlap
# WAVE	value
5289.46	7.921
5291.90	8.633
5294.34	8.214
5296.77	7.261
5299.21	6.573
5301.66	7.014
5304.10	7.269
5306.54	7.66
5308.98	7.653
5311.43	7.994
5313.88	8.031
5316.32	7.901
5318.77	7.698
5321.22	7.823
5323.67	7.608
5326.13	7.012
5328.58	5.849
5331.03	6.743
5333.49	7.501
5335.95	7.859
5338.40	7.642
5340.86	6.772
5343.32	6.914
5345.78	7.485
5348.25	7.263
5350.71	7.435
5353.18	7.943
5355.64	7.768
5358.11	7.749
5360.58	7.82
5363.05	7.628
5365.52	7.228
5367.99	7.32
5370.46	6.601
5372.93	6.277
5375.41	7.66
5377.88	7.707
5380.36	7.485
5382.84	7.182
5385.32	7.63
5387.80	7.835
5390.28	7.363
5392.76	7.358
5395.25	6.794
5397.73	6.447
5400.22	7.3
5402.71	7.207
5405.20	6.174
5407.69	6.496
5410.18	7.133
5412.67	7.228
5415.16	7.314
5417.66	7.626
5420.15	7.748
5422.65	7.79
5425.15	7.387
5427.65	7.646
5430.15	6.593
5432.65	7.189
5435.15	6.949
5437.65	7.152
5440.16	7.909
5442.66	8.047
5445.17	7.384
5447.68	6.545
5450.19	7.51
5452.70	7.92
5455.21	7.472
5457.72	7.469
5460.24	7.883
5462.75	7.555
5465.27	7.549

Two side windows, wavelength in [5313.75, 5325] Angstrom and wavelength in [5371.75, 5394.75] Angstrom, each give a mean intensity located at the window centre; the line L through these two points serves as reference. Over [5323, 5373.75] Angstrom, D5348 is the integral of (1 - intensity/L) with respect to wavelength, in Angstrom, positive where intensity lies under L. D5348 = 2.22 Angstrom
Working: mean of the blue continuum 7.78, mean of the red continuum 7.37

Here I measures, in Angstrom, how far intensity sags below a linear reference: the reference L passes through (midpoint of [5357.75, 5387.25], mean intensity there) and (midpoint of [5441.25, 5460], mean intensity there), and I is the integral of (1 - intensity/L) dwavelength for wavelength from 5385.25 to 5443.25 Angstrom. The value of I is 1.5 Angstrom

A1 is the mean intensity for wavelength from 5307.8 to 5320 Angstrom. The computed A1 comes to 7.86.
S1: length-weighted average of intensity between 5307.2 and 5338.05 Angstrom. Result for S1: 7.48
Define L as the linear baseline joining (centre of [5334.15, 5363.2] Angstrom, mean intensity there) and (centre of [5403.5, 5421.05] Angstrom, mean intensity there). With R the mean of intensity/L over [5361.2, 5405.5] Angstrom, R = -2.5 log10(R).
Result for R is 0.01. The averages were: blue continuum 7.52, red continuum 7.09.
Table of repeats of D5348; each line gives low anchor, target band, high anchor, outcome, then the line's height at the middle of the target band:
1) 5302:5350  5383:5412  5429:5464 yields 1.28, 7.4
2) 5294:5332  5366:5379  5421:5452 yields 0.45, 7.37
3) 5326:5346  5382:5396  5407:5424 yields -0.23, 7.27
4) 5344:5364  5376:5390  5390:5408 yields -0.81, 7.14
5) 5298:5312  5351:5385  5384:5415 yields -1.18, 7.17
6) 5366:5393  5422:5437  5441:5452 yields 0.32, 7.39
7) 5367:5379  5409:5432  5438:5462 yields 0.01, 7.38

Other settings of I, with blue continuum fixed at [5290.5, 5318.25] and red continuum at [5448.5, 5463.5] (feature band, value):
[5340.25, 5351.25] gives 0.67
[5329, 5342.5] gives 0.78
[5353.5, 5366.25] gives -0.06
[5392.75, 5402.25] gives 0.85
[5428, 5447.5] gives 0.83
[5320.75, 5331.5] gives 0.96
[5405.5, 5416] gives 0.92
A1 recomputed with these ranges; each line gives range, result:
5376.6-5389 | 7.57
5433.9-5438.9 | 7.06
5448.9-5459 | 7.59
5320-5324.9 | 7.71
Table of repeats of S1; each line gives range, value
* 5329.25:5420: 7.27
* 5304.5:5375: 7.4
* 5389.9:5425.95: 7.15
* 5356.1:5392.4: 7.4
